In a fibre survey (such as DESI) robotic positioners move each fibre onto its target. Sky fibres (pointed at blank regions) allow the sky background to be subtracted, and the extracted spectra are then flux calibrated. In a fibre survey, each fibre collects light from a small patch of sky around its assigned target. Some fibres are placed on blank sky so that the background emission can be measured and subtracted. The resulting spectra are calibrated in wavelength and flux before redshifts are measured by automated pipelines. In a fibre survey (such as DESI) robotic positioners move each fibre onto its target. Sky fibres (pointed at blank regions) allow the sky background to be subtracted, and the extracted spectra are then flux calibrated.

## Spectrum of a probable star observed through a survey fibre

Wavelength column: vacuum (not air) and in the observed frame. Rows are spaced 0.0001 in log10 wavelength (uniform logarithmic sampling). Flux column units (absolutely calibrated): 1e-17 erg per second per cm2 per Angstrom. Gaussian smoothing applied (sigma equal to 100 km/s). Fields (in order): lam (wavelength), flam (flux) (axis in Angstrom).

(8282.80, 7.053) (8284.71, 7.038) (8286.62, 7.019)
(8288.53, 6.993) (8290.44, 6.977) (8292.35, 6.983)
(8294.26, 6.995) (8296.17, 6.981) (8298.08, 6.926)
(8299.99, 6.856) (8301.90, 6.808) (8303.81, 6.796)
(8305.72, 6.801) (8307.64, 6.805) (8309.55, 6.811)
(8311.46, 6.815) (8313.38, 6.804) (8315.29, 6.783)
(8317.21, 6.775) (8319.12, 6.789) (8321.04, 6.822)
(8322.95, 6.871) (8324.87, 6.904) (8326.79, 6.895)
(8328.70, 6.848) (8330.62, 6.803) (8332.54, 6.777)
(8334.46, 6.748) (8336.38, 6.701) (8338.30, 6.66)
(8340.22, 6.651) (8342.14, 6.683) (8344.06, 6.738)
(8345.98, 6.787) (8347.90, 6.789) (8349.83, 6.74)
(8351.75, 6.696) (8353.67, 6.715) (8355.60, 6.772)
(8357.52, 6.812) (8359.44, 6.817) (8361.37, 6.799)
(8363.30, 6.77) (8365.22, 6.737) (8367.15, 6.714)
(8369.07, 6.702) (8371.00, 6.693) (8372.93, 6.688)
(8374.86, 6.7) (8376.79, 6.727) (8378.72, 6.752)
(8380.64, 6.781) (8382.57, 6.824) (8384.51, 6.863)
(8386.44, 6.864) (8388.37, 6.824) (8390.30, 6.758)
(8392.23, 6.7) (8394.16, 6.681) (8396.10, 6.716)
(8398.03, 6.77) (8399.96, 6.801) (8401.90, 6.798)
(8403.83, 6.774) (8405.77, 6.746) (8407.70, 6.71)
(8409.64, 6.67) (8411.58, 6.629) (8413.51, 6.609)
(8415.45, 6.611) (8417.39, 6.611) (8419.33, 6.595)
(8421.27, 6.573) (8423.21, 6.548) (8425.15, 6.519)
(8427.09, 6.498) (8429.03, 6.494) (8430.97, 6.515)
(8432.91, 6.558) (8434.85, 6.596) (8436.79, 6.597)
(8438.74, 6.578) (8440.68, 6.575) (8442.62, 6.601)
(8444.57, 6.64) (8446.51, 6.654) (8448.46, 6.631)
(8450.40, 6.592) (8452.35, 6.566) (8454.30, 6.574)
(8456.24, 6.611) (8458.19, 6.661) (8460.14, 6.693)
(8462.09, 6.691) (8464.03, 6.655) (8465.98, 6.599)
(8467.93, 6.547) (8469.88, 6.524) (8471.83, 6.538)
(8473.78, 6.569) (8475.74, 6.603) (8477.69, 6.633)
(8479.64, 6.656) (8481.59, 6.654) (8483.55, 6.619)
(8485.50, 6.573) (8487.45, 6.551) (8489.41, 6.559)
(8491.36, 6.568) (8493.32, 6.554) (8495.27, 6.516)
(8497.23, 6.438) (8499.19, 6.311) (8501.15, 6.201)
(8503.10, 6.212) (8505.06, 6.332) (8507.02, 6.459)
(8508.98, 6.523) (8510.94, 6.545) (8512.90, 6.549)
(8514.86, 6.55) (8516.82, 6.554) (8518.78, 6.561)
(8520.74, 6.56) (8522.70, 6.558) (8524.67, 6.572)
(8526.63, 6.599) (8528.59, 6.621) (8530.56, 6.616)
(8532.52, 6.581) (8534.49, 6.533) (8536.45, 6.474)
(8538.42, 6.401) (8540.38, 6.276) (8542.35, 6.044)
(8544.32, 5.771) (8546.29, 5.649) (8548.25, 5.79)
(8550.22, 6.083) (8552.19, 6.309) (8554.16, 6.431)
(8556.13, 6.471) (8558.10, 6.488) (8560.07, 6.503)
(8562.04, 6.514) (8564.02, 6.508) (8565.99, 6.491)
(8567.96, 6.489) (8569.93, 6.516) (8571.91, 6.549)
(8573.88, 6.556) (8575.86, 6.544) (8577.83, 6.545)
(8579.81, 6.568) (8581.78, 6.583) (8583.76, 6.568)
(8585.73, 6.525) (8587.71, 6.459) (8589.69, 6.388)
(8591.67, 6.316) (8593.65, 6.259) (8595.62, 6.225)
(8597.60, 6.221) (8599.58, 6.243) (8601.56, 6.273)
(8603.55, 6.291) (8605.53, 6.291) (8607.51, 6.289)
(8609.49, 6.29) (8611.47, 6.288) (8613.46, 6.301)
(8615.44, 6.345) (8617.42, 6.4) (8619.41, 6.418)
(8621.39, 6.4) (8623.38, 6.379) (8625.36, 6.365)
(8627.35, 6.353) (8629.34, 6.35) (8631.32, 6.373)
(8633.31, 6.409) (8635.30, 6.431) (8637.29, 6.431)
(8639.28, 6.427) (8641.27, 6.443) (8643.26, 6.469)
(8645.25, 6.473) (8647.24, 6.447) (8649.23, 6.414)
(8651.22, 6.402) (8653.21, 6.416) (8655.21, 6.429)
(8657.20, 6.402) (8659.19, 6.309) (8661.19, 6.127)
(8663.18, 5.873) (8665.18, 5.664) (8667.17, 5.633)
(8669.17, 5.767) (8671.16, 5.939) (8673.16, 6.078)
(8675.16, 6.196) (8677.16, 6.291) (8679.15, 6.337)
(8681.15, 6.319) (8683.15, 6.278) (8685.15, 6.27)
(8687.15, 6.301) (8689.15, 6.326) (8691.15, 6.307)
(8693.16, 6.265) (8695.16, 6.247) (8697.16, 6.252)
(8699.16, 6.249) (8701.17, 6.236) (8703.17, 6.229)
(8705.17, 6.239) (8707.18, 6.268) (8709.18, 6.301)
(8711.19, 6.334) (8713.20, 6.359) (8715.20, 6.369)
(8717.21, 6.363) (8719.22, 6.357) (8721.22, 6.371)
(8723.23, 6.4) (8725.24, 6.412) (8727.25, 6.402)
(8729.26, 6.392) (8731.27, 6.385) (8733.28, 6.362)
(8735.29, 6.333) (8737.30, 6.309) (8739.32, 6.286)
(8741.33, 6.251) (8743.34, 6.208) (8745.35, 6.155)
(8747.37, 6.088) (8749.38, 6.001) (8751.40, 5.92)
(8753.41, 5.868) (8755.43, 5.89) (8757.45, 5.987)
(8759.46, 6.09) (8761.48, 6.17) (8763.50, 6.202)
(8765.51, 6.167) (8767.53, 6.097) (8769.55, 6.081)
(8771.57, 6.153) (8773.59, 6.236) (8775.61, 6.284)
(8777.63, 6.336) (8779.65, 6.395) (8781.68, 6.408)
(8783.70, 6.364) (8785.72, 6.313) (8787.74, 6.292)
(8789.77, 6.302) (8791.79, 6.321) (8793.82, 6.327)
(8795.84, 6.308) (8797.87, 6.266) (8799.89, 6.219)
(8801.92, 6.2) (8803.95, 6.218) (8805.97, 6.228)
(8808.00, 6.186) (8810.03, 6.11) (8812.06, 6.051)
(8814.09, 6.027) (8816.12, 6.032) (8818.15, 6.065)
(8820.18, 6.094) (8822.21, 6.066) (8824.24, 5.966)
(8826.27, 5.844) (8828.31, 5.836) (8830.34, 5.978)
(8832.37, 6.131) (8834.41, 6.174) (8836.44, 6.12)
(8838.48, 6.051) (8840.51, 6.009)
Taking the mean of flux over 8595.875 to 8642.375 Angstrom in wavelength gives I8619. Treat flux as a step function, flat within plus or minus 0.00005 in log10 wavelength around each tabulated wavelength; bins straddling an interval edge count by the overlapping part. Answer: 6.35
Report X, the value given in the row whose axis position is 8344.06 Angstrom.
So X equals 6.738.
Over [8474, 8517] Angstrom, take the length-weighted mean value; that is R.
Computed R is 6.51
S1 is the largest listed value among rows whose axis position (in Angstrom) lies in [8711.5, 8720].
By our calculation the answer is 6.369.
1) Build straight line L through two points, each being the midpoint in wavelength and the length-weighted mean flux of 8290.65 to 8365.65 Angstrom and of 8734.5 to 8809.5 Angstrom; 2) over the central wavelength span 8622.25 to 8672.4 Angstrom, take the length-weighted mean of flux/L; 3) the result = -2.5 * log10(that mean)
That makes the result 0.018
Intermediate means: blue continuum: 6.8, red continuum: 6.2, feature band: 6.27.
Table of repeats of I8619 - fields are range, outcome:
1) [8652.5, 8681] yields 6.11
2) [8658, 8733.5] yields 6.23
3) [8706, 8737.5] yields 6.36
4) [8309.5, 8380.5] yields 6.76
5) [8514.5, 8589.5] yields 6.43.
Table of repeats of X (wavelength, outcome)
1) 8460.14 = 6.693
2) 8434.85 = 6.596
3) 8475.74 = 6.603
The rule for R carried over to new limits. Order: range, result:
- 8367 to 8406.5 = 6.76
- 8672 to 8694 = 6.26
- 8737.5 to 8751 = 6.16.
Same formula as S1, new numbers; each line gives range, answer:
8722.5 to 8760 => 6.412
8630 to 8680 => 6.473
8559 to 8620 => 6.583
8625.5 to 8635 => 6.409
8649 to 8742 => 6.429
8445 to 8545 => 6.693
